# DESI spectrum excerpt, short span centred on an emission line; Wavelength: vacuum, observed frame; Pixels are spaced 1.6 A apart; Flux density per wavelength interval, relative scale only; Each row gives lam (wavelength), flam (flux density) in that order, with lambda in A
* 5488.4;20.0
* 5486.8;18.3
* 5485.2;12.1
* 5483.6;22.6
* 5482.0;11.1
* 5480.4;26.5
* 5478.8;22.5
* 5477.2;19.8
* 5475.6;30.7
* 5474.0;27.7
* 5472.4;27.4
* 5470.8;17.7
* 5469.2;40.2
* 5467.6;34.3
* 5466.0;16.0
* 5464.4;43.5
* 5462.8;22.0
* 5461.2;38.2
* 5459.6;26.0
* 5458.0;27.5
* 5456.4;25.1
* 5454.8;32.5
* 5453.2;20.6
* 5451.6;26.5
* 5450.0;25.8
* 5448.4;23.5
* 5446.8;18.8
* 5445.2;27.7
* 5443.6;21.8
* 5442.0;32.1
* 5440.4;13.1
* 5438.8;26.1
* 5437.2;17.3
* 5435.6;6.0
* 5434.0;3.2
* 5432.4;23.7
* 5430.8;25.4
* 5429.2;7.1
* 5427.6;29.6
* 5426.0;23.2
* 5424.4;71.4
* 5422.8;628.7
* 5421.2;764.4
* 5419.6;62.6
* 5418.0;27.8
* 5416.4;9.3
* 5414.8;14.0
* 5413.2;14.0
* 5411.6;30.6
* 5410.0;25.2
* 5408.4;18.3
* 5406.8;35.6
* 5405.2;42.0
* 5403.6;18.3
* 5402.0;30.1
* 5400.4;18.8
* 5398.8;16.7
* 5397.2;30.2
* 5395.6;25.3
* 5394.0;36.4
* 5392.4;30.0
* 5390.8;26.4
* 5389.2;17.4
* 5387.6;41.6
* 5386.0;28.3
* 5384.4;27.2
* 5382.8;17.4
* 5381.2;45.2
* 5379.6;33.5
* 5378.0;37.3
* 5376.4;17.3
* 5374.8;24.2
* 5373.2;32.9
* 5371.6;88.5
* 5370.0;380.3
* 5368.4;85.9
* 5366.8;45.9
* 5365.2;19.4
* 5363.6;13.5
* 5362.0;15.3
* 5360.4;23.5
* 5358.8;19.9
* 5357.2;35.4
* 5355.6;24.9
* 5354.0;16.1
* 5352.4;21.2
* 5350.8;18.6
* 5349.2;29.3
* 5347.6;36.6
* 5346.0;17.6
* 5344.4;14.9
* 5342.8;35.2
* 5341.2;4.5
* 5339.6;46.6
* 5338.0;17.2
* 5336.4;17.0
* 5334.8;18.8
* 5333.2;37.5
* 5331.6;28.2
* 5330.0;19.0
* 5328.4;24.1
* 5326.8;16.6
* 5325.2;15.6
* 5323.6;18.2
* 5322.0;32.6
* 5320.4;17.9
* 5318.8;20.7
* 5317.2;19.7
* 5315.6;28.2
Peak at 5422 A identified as [O III]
